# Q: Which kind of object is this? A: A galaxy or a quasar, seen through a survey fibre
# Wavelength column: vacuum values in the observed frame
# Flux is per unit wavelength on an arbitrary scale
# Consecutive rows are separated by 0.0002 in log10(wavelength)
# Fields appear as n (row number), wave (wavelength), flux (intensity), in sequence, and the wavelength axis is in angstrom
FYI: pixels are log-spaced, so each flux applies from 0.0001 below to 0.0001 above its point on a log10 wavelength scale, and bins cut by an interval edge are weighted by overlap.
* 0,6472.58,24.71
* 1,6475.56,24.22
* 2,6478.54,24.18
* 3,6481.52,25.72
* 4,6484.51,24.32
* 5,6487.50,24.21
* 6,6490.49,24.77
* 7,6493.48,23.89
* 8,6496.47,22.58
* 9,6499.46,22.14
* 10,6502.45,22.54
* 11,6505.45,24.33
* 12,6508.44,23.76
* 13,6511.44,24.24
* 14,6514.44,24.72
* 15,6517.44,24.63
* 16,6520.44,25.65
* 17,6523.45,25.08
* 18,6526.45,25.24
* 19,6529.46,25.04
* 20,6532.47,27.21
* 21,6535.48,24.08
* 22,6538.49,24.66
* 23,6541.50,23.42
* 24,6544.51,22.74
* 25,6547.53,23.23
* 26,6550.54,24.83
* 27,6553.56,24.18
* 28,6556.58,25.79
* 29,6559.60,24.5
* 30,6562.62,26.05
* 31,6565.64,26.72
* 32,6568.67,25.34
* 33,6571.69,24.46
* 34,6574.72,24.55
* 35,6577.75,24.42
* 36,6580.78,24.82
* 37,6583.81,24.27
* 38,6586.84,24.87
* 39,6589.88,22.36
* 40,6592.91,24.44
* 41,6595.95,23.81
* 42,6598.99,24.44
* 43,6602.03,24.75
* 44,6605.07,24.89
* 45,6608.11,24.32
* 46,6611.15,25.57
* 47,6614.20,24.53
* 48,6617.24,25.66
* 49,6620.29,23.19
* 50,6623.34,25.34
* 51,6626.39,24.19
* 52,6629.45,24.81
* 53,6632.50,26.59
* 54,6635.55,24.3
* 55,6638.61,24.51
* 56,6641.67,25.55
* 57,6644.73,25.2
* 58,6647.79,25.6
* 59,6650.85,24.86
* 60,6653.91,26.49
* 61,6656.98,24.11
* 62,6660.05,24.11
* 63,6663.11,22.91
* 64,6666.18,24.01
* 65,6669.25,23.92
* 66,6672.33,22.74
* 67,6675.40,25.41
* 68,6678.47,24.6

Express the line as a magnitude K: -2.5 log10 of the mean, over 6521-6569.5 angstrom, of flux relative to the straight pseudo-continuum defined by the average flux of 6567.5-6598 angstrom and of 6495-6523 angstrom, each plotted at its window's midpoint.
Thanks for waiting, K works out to -0.03 mag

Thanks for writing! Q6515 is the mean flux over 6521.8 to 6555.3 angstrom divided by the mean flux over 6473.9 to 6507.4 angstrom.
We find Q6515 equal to 1.03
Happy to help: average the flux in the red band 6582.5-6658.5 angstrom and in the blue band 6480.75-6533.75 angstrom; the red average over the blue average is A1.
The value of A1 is 1.0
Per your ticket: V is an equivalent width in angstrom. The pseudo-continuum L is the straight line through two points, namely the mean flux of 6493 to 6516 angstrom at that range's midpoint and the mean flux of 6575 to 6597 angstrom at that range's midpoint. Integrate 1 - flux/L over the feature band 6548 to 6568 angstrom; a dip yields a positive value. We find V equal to -1.08 angstrom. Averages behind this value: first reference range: 23.5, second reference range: 24.2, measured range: 25.2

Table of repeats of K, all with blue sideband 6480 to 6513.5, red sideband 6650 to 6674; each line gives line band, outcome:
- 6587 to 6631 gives -0.02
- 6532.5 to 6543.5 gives -0.02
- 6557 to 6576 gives -0.06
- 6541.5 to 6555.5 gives 0.01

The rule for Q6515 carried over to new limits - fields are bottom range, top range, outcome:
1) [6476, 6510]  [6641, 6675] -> 1.03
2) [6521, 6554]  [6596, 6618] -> 1.01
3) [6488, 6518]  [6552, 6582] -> 1.06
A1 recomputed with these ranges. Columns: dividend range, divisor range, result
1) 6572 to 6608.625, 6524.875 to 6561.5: 0.99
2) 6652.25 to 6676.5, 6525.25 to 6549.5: 0.99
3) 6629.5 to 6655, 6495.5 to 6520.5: 1.07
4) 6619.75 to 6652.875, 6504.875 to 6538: 1.00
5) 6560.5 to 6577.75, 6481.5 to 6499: 1.05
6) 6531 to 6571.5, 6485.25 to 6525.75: 1.03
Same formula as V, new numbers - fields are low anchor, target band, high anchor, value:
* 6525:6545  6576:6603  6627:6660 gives 0.7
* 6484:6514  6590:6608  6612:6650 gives 0.3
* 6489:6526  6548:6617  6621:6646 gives -0.3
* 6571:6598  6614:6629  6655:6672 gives -0.4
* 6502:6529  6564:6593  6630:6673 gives 0.0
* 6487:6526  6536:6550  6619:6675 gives 0.3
